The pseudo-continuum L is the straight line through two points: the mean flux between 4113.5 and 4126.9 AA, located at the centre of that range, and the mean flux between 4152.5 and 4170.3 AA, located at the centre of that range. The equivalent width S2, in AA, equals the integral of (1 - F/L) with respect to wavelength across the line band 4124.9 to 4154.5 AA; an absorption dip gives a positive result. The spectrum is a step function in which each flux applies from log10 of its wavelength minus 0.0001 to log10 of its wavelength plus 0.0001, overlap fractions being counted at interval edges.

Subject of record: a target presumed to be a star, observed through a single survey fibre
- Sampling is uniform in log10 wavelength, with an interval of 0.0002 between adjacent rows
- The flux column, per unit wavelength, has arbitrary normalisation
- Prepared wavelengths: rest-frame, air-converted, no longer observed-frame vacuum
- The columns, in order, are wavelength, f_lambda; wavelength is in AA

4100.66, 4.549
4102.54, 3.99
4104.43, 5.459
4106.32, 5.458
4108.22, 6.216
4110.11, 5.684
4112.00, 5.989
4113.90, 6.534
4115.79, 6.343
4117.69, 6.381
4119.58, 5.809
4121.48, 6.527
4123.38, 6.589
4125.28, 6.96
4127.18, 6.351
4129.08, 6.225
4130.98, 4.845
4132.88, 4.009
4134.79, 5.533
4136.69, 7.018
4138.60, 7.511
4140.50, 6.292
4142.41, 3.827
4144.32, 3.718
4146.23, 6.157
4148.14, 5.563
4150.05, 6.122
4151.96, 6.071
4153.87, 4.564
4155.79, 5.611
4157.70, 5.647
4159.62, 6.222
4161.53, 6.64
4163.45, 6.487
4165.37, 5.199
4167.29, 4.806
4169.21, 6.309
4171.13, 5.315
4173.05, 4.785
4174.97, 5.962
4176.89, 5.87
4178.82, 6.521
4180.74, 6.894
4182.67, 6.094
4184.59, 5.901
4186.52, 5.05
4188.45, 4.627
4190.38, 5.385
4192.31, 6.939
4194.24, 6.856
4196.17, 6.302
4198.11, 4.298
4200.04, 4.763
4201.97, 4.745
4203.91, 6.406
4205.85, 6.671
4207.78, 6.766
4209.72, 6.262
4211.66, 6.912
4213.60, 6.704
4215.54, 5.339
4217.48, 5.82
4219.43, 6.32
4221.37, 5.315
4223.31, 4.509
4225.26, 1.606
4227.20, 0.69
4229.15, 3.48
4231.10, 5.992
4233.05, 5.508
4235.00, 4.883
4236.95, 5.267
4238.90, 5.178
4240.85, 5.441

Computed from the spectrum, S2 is 2.2 AA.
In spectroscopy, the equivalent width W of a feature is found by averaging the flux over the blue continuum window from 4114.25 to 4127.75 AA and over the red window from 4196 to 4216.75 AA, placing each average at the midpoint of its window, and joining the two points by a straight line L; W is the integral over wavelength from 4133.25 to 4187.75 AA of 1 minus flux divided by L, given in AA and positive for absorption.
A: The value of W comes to 3.9 AA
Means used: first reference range 6.43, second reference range 5.91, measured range 5.75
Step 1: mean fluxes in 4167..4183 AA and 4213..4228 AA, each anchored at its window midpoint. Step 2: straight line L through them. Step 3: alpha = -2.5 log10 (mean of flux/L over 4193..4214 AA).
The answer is -0.205 mag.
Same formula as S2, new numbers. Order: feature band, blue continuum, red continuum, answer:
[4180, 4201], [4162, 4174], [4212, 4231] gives -2.4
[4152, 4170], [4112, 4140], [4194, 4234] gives 0.3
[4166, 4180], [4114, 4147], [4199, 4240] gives -0.2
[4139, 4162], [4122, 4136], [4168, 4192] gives 0.9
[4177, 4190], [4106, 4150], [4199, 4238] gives -0.8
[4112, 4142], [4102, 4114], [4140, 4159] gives -3.6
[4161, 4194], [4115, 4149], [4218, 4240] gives -3.9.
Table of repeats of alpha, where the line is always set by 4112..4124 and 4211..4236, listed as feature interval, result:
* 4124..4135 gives 0.088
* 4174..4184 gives -0.148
